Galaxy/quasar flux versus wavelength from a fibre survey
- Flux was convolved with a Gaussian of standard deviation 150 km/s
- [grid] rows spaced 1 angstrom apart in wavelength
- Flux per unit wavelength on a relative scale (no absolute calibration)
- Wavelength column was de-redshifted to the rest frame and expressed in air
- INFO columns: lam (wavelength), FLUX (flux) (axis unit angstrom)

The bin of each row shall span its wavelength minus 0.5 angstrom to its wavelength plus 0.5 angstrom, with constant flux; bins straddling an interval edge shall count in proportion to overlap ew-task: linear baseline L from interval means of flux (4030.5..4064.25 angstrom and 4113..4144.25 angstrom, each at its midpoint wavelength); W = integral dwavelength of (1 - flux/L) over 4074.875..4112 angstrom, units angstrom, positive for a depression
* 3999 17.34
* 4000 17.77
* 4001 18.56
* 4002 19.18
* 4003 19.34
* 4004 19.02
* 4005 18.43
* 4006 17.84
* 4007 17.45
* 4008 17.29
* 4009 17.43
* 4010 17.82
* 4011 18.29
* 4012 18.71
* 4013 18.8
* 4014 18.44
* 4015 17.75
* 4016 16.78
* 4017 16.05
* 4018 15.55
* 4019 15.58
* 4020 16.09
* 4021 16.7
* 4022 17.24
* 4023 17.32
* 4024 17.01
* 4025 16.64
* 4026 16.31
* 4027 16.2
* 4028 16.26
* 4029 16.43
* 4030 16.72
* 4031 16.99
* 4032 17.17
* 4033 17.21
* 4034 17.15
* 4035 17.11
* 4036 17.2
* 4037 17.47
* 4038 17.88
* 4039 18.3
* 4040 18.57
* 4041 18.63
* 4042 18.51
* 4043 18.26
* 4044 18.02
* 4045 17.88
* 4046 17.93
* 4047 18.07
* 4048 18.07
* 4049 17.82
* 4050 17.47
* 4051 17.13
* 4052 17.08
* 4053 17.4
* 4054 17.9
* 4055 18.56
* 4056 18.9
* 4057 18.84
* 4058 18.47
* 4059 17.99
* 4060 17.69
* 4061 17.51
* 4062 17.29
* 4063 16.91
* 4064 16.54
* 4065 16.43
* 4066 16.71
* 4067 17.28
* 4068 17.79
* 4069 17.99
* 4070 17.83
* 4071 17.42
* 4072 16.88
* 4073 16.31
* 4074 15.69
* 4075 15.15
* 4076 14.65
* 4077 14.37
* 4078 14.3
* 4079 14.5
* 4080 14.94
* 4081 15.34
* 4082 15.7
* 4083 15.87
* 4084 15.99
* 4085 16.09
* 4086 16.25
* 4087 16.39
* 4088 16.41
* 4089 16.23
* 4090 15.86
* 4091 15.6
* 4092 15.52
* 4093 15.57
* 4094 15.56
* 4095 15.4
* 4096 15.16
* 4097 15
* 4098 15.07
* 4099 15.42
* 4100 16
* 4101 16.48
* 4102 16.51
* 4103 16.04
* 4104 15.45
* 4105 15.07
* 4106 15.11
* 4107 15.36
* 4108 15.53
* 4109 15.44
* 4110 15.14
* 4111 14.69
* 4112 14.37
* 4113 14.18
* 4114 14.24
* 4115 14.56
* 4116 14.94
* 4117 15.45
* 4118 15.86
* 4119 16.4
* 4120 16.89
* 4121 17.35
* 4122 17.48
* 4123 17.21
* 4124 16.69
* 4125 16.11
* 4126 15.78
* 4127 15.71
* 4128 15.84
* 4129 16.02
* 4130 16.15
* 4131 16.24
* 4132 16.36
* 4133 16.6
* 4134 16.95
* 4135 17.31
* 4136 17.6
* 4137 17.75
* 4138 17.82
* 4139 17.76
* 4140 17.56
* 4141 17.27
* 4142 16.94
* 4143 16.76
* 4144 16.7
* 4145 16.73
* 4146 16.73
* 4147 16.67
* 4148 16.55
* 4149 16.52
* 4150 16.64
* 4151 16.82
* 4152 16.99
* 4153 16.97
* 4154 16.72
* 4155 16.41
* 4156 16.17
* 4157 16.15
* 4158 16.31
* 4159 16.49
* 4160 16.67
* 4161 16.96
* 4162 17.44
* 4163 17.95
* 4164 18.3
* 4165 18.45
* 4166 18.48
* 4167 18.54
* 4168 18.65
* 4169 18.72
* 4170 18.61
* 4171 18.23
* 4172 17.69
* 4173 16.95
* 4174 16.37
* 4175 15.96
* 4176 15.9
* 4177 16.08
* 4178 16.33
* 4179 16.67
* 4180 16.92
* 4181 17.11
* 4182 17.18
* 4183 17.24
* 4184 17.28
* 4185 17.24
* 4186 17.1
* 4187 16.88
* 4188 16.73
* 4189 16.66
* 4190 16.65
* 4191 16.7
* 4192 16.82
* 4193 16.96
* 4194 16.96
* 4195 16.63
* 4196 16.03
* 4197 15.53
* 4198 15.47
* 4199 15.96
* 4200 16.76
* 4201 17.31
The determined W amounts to 3.4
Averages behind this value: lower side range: 17.8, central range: 15.5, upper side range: 16.5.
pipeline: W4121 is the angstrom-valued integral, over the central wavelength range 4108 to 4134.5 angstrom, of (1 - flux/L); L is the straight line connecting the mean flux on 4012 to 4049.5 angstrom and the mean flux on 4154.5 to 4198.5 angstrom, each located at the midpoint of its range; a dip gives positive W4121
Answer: 2.0 angstrom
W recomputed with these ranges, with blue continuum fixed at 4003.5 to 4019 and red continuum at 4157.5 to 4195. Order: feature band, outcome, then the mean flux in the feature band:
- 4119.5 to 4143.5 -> 0.65 angstrom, 16.8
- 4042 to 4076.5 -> 0.17 angstrom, 17.4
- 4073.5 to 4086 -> 1.57 angstrom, 15.3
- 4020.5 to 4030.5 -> 0.52 angstrom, 16.7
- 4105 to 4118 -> 1.80 angstrom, 15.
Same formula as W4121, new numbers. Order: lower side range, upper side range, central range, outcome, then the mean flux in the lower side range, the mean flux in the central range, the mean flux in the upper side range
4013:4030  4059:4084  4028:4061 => -2.43 angstrom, 16.7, 17.7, 16.3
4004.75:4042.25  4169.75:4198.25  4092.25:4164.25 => 2.97 angstrom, 17.3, 16.3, 16.8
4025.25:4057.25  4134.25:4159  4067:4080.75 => 1.07 angstrom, 17.6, 16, 16.9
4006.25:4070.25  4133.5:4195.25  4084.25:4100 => 1.44 angstrom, 17.5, 15.7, 17.1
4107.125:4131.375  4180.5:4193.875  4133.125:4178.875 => -2.04 angstrom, 15.8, 17.1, 17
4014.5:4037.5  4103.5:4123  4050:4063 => -1.23 angstrom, 16.7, 17.8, 15.5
